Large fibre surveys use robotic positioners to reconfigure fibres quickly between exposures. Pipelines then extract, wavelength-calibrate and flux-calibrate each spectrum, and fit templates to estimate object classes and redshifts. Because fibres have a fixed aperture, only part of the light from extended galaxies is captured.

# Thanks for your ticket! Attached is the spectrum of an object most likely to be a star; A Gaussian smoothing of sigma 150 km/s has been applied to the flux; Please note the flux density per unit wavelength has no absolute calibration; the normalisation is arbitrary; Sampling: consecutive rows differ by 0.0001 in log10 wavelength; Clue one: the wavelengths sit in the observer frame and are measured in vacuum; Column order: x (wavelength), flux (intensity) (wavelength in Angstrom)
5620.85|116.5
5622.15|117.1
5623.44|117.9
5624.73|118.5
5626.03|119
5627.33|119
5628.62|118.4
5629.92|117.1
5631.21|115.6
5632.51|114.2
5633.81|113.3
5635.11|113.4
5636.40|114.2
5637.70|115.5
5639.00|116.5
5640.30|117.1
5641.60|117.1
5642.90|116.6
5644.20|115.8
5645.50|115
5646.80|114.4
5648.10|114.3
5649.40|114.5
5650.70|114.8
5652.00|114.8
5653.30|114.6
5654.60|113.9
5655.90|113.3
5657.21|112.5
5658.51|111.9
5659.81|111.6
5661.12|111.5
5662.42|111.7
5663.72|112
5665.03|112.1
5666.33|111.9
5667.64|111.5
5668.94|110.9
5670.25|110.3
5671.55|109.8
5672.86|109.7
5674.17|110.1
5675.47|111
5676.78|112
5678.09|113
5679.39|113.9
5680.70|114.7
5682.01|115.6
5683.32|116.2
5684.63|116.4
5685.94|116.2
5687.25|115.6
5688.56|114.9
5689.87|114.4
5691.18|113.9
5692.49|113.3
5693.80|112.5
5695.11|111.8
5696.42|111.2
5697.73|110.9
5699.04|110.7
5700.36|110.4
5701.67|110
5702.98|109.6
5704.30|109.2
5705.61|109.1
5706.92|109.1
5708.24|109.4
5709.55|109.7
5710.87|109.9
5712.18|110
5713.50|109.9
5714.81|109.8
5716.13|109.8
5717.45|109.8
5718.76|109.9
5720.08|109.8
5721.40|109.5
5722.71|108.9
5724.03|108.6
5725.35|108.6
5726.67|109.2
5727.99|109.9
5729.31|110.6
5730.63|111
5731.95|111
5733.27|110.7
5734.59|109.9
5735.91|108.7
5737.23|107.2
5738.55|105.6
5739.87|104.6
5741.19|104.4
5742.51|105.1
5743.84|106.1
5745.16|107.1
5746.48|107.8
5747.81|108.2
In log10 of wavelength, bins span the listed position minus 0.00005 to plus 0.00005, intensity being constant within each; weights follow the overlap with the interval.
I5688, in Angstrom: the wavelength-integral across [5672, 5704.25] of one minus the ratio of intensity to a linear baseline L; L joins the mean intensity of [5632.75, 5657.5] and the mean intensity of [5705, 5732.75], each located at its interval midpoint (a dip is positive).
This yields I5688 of -0.3 Angstrom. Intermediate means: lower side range 115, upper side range 110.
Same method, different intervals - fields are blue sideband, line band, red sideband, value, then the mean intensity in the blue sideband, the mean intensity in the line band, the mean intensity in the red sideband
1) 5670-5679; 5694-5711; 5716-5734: 0.0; 111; 110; 110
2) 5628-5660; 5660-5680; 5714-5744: 0.3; 115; 111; 109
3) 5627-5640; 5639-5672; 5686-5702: 0.3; 116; 113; 113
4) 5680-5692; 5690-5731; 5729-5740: 0.7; 115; 110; 109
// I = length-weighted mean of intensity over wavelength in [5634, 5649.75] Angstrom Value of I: 115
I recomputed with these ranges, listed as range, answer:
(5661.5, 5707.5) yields 112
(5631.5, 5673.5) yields 113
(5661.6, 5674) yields 111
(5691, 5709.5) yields 111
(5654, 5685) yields 112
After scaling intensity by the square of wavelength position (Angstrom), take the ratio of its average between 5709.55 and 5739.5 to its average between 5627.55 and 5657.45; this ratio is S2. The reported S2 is 0.98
